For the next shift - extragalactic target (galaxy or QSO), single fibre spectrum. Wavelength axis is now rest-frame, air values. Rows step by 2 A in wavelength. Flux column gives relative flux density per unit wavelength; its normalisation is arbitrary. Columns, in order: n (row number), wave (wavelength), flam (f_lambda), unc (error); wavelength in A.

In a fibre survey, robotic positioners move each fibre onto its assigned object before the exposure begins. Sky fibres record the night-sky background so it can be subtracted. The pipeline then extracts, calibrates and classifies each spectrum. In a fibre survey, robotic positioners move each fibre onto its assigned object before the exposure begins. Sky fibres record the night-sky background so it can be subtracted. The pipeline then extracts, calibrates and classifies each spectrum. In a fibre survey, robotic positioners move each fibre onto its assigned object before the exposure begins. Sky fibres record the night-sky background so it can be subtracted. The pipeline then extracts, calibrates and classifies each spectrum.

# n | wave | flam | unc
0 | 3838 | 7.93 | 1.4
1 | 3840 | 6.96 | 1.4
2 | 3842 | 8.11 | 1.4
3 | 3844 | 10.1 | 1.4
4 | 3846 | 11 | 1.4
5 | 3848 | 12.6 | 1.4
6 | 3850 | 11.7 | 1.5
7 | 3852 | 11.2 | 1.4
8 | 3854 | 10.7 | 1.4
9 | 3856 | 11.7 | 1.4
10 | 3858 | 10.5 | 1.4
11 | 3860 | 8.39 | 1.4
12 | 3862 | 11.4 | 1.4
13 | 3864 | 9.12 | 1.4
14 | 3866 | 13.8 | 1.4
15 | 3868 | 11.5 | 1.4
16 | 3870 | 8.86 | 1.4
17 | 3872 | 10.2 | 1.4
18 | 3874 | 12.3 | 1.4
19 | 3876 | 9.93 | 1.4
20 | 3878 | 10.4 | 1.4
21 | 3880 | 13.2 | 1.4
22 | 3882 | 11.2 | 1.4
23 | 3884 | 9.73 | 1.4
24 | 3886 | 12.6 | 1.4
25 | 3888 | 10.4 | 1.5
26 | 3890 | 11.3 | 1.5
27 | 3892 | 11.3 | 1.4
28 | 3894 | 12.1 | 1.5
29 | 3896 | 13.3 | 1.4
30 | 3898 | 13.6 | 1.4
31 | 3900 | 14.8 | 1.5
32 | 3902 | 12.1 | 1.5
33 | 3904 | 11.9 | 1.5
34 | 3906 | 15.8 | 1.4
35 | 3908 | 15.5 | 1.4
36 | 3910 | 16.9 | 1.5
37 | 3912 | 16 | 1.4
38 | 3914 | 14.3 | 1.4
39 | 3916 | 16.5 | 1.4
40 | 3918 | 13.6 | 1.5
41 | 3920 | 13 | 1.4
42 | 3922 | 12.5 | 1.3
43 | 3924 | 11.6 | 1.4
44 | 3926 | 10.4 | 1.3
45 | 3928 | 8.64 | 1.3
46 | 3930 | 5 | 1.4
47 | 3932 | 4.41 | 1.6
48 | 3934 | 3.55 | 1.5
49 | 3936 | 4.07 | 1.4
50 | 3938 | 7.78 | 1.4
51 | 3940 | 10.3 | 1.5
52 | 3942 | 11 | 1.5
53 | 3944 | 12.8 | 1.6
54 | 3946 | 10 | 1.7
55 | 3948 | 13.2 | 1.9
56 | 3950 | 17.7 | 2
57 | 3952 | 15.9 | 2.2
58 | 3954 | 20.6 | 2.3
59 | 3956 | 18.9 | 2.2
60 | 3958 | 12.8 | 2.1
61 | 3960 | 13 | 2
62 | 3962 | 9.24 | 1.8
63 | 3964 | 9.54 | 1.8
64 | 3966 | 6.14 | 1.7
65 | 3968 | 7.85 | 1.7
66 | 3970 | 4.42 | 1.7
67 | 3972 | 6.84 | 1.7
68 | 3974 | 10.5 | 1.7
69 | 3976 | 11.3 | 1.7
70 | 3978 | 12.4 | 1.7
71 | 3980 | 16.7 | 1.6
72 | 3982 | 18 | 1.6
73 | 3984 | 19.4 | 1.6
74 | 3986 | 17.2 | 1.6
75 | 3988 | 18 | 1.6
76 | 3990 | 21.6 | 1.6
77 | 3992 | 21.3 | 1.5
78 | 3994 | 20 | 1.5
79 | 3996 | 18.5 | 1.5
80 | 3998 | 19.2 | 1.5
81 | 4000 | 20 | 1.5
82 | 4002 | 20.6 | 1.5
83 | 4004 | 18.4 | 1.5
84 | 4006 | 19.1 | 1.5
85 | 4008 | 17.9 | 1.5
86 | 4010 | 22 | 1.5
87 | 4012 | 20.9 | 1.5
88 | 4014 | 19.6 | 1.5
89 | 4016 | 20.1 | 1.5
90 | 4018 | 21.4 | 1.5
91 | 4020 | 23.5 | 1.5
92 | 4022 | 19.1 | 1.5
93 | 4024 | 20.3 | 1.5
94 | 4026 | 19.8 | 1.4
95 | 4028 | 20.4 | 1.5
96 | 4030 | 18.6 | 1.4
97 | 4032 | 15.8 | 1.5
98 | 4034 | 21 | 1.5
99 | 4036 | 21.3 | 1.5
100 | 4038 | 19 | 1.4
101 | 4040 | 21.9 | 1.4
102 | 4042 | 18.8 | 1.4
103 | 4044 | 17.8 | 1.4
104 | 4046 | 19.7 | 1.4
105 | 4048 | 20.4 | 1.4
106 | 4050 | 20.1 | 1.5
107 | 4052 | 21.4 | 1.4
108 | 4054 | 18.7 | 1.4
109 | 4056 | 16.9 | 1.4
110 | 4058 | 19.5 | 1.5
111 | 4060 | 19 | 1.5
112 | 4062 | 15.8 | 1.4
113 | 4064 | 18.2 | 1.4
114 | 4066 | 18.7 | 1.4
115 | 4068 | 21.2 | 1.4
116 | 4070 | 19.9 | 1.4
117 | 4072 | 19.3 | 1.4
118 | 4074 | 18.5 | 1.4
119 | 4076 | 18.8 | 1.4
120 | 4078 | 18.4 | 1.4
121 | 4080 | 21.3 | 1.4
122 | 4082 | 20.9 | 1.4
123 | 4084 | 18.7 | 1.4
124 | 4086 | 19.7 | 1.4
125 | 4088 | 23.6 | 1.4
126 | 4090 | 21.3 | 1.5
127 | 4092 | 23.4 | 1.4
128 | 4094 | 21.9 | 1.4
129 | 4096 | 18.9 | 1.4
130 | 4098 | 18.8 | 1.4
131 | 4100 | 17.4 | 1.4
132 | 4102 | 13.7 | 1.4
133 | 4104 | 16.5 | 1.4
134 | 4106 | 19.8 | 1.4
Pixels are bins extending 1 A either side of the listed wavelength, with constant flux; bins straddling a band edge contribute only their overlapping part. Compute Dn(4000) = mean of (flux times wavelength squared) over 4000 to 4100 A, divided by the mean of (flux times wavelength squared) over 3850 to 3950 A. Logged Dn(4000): 1.9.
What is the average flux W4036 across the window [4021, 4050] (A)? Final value 19.6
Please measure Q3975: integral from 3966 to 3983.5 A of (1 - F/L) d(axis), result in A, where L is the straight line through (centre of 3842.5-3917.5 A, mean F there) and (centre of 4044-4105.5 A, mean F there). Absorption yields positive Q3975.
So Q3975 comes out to 5.3 A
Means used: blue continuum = 12.1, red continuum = 19.3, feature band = 11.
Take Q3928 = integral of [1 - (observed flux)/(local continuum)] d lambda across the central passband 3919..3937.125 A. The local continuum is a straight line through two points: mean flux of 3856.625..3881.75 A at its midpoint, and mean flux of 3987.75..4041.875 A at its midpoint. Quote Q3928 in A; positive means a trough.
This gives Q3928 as 7.9 A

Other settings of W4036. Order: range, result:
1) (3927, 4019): 14.3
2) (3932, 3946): 8.1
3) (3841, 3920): 12.1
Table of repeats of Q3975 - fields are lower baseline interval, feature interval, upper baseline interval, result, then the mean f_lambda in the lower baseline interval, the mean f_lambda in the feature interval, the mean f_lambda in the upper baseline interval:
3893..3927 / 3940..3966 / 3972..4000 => 3.8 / 13.8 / 13.3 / 17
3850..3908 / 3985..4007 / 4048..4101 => -4.1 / 11.6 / 19.4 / 19.6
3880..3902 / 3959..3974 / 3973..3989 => 6.6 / 12.1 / 8.3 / 15.4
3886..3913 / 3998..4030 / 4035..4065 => -4.1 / 13.4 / 20.1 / 19.2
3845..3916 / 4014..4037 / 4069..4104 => -3.6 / 12.1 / 20.1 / 19.6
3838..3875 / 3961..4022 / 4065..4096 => 0.6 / 10.5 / 16.4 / 20.3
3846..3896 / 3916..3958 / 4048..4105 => 7.3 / 11.1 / 11.4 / 19.3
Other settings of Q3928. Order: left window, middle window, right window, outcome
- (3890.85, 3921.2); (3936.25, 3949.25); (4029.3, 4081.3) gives 4.0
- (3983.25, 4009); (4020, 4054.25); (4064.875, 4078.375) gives -0.9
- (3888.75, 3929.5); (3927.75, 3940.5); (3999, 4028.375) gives 7.6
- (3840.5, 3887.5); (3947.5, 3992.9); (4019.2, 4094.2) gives 5.1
